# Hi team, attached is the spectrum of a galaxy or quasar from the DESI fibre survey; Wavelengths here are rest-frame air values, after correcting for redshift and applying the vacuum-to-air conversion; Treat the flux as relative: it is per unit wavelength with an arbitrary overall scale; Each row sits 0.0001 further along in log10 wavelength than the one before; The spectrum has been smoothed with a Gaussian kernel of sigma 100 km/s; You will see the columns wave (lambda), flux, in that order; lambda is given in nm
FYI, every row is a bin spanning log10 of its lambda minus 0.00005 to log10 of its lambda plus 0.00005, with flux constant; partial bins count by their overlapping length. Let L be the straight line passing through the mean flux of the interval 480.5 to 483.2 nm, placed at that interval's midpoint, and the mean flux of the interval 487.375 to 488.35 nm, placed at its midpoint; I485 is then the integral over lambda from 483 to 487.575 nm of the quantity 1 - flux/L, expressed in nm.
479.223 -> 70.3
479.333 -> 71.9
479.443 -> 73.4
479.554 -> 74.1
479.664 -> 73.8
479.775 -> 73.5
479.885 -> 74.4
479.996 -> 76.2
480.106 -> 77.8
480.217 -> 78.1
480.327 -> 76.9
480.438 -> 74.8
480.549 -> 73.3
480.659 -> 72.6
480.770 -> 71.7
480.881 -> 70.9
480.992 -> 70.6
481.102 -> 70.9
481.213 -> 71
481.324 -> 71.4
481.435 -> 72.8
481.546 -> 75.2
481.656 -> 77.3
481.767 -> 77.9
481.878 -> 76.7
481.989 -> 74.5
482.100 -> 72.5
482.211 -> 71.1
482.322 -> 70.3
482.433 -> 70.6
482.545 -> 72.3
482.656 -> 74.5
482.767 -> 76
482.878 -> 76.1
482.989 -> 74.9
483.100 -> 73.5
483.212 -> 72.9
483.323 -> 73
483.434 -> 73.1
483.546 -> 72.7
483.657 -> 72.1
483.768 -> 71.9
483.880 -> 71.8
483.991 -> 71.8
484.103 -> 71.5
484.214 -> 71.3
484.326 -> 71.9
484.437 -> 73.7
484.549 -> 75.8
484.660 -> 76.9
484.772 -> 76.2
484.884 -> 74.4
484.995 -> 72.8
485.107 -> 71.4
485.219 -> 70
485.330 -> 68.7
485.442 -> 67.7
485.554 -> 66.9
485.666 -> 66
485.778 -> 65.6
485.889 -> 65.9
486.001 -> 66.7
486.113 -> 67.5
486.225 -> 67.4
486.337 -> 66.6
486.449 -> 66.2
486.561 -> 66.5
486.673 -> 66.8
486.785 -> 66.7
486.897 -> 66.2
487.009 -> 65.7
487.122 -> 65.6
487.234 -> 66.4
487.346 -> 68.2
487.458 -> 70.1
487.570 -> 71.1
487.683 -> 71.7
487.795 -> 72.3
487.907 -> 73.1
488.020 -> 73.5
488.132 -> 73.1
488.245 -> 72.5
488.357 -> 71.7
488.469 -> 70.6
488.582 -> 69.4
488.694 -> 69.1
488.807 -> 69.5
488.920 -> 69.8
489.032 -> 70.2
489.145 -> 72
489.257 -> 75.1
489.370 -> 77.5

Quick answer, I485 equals 0.165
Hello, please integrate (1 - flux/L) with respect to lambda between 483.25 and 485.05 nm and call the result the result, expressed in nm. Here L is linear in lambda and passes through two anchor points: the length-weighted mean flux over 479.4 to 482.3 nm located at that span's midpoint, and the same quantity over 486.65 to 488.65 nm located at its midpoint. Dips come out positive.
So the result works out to -0.03 nm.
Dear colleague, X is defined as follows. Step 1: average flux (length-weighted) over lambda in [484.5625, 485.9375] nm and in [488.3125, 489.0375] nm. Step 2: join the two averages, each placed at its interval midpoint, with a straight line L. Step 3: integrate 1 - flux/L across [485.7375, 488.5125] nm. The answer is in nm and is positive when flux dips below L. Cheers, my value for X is 0.06 nm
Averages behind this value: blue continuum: 70.4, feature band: 68.7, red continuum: 70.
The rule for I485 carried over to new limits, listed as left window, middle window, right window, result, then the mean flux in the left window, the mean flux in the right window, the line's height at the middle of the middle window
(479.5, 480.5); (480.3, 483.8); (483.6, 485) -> 0.05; 75.5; 73.3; 74.4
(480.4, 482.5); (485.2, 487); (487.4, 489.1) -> 0.12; 72.9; 71.2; 71.7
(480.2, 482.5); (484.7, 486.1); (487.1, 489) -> 0.04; 73.3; 70.6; 71.6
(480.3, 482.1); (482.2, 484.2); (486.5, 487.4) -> -0.05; 73.6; 66.5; 71.1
